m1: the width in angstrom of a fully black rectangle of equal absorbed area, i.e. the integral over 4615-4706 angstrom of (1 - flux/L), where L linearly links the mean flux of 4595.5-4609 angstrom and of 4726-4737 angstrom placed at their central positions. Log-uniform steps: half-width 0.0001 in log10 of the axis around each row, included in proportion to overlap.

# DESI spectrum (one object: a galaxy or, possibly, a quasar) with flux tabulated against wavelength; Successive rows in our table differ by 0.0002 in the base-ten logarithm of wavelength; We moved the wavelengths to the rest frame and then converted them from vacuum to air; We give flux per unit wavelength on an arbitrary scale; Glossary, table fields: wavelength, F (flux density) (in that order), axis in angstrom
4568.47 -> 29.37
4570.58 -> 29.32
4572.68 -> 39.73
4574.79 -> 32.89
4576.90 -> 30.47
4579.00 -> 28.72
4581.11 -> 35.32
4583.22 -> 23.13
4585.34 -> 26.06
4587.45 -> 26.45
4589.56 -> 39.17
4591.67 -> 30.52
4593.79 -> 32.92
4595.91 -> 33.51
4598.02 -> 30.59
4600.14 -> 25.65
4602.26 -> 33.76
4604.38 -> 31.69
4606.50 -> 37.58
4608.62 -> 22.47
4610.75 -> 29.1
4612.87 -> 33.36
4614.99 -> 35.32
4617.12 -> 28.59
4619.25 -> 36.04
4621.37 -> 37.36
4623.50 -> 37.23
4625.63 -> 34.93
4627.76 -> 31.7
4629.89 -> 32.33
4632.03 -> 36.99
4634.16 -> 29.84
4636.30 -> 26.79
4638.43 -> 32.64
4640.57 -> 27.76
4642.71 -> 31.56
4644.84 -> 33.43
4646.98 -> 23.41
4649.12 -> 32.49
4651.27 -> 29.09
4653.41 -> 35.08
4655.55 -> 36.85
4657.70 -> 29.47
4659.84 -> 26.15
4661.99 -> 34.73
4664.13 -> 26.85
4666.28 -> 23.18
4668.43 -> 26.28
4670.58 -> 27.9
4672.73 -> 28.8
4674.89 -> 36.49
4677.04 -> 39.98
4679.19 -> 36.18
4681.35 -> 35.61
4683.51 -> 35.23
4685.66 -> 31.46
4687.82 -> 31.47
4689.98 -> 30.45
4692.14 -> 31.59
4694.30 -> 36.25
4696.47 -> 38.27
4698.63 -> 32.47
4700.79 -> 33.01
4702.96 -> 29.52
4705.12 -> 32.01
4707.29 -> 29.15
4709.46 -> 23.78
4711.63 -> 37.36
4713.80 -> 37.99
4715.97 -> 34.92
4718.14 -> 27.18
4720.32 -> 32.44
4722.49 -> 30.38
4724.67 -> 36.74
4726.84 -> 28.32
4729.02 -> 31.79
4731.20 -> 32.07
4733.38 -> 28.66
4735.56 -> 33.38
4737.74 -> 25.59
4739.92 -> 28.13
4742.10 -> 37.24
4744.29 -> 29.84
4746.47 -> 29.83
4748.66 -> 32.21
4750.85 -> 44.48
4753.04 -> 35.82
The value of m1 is -3.6 angstrom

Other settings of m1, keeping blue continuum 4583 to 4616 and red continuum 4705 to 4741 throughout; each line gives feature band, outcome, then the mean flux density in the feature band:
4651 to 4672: 0.99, 29.6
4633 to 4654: 0.58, 30.1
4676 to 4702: -2.70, 34.3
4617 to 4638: -1.64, 33.4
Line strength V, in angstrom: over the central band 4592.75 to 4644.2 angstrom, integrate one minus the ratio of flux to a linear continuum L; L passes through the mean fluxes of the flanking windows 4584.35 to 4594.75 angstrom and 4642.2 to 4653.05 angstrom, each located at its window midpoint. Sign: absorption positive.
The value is -2.4 angstrom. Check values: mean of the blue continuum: 31.1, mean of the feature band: 32.1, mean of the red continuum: 30.3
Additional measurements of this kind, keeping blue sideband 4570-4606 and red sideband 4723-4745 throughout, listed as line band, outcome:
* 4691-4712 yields -0.6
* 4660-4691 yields -0.4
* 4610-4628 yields -1.5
